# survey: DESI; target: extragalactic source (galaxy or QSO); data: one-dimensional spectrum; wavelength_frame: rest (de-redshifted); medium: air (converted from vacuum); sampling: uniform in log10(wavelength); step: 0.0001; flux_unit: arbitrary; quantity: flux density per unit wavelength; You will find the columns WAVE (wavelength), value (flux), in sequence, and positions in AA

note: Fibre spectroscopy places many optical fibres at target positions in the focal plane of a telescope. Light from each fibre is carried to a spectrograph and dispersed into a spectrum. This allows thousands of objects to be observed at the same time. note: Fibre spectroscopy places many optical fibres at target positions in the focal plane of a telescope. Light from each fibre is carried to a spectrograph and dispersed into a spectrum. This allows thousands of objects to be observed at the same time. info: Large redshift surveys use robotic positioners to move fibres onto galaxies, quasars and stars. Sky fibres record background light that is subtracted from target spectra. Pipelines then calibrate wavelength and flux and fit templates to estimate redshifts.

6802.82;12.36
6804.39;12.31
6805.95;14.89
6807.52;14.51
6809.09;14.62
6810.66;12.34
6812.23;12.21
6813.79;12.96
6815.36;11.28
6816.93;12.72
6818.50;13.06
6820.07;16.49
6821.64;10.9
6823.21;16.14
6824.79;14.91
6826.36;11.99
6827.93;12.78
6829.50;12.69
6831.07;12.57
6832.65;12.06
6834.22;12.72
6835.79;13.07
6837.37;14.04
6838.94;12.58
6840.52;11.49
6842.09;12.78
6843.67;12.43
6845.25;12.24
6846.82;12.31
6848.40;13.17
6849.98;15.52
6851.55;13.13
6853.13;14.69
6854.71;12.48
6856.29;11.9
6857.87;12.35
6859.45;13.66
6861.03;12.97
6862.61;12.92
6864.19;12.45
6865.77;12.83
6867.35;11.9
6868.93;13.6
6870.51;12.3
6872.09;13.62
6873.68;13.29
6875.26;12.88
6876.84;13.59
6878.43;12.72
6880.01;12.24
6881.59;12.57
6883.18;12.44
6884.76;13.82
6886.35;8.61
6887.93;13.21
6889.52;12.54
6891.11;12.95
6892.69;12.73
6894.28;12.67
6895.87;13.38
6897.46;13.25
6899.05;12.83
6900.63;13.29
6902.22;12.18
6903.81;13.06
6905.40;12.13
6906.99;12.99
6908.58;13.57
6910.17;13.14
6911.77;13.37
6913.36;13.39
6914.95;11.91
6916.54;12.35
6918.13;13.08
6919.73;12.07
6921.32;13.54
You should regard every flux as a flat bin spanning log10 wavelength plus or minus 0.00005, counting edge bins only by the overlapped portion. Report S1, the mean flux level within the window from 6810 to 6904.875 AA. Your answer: 12.9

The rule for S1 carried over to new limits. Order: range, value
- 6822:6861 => 13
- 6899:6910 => 12.9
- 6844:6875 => 13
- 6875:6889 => 12.4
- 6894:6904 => 13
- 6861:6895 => 12.7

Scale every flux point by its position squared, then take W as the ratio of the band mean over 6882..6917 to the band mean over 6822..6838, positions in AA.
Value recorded 0.98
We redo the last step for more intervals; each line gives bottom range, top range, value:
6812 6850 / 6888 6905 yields 1.01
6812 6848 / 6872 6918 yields 1.01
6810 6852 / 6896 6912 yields 1.02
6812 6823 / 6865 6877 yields 1.01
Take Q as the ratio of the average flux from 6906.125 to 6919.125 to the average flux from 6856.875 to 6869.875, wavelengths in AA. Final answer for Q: 1.0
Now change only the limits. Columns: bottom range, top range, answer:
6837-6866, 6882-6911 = 0.98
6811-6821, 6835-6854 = 1.00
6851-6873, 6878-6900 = 0.97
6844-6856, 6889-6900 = 0.97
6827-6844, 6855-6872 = 1.01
